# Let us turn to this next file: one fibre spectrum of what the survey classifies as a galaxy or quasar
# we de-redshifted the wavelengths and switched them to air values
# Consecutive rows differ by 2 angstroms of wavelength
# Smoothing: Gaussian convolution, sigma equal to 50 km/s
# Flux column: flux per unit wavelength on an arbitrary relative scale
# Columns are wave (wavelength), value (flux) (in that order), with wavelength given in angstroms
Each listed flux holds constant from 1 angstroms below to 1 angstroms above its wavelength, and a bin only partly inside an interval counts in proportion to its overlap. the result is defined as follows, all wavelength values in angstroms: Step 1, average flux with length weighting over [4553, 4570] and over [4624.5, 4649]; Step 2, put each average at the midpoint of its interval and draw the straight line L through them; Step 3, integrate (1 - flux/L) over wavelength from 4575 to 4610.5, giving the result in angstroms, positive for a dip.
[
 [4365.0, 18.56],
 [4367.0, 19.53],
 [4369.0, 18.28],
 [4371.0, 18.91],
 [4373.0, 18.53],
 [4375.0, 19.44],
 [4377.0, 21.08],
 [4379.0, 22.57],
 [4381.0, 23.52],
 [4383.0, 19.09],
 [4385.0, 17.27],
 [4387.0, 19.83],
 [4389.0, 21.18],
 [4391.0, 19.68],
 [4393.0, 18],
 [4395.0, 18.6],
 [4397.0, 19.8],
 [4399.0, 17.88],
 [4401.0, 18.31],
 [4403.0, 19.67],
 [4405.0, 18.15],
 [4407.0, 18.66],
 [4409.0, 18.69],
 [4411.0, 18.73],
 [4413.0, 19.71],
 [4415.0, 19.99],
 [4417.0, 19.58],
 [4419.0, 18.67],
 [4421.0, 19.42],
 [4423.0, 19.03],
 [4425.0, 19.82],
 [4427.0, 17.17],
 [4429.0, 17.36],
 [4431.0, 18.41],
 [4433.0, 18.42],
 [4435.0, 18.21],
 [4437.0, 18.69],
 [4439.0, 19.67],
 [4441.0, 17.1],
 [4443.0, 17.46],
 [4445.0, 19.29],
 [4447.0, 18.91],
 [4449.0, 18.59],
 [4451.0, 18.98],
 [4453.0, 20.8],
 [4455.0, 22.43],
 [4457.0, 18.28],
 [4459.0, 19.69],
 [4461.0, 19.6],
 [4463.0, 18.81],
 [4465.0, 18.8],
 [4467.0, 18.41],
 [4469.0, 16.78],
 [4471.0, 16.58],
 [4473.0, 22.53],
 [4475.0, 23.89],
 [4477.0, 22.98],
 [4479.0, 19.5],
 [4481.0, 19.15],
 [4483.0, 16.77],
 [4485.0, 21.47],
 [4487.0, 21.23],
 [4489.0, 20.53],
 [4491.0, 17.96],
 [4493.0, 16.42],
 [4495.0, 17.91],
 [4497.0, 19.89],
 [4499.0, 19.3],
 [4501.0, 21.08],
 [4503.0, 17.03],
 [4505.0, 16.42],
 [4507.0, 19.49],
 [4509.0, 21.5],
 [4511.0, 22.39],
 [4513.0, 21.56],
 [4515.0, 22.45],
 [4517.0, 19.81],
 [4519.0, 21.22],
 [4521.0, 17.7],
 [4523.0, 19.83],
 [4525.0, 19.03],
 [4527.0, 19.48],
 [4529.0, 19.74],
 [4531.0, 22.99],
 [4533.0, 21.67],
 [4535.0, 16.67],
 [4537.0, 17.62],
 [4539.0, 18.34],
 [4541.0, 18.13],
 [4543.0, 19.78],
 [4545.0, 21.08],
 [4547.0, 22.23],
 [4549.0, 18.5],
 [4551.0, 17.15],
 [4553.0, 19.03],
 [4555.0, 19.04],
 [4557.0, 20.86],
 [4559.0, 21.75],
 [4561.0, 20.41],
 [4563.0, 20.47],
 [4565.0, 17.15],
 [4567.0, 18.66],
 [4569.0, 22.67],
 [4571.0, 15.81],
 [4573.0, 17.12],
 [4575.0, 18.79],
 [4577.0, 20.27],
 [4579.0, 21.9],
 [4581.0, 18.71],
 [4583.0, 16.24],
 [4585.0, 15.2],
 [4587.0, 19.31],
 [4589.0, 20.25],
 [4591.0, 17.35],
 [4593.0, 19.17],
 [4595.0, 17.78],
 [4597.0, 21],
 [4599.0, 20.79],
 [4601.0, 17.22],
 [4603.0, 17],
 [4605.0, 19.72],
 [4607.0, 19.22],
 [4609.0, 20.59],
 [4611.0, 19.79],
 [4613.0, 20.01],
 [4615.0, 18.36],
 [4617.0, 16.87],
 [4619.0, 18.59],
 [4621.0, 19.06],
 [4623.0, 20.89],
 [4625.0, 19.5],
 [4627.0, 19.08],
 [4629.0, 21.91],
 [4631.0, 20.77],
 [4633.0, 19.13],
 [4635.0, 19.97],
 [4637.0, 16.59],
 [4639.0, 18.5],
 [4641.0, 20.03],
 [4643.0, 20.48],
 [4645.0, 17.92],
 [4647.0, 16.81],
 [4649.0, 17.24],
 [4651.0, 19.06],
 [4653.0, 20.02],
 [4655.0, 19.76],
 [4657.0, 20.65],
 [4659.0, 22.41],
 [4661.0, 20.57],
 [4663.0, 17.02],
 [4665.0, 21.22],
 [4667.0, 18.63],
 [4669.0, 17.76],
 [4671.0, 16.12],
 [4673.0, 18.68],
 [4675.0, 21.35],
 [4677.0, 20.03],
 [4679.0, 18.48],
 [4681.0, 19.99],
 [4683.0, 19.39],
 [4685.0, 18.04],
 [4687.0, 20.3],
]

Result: 1.3 angstroms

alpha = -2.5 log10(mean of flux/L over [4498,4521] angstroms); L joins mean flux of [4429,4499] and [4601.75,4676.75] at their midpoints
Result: -0.05 mag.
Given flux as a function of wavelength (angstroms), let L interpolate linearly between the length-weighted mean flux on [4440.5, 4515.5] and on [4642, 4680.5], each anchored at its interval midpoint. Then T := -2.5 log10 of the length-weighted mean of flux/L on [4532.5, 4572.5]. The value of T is 0.00 mag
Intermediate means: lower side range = 19.5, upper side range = 19.2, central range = 19.3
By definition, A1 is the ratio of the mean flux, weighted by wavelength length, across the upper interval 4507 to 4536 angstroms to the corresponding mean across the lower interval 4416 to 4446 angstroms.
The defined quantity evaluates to 1.10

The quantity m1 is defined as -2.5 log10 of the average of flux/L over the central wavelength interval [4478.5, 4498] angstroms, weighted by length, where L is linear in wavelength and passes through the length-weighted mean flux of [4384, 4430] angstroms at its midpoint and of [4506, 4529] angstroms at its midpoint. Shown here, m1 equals 0.05 mag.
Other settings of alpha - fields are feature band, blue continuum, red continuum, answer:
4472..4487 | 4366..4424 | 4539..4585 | -0.087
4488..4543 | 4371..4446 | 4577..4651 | -0.025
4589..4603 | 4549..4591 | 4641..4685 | 0.012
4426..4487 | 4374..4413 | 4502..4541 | 0.022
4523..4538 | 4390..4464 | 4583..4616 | -0.042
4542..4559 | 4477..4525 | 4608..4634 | -0.011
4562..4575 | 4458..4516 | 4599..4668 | 0.045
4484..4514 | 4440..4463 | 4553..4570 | -0.003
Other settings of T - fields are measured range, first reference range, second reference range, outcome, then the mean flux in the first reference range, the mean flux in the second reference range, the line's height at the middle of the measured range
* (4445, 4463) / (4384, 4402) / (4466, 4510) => -0.020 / 19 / 19.4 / 19.2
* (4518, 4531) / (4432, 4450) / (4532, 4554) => -0.043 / 18.5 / 19.1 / 19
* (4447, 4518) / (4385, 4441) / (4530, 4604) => -0.038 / 18.9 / 19.1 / 19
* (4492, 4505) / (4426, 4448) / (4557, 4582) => 0.024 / 18.2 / 19.5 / 18.8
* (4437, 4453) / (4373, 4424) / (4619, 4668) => 0.041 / 19.4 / 19.4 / 19.4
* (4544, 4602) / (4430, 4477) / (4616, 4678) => 0.004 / 19.2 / 19.2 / 19.2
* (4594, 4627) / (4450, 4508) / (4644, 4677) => 0.002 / 19.4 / 19.1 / 19.2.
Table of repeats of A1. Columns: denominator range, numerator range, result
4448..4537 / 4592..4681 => 0.98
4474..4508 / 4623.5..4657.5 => 0.99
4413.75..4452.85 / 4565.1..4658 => 1.02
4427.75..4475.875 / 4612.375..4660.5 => 1.01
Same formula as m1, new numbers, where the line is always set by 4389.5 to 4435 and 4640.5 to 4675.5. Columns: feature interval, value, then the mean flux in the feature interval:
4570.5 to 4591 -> 0.040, 18.4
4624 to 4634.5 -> -0.053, 20.1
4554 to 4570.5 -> -0.054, 20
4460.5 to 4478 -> -0.052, 19.8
